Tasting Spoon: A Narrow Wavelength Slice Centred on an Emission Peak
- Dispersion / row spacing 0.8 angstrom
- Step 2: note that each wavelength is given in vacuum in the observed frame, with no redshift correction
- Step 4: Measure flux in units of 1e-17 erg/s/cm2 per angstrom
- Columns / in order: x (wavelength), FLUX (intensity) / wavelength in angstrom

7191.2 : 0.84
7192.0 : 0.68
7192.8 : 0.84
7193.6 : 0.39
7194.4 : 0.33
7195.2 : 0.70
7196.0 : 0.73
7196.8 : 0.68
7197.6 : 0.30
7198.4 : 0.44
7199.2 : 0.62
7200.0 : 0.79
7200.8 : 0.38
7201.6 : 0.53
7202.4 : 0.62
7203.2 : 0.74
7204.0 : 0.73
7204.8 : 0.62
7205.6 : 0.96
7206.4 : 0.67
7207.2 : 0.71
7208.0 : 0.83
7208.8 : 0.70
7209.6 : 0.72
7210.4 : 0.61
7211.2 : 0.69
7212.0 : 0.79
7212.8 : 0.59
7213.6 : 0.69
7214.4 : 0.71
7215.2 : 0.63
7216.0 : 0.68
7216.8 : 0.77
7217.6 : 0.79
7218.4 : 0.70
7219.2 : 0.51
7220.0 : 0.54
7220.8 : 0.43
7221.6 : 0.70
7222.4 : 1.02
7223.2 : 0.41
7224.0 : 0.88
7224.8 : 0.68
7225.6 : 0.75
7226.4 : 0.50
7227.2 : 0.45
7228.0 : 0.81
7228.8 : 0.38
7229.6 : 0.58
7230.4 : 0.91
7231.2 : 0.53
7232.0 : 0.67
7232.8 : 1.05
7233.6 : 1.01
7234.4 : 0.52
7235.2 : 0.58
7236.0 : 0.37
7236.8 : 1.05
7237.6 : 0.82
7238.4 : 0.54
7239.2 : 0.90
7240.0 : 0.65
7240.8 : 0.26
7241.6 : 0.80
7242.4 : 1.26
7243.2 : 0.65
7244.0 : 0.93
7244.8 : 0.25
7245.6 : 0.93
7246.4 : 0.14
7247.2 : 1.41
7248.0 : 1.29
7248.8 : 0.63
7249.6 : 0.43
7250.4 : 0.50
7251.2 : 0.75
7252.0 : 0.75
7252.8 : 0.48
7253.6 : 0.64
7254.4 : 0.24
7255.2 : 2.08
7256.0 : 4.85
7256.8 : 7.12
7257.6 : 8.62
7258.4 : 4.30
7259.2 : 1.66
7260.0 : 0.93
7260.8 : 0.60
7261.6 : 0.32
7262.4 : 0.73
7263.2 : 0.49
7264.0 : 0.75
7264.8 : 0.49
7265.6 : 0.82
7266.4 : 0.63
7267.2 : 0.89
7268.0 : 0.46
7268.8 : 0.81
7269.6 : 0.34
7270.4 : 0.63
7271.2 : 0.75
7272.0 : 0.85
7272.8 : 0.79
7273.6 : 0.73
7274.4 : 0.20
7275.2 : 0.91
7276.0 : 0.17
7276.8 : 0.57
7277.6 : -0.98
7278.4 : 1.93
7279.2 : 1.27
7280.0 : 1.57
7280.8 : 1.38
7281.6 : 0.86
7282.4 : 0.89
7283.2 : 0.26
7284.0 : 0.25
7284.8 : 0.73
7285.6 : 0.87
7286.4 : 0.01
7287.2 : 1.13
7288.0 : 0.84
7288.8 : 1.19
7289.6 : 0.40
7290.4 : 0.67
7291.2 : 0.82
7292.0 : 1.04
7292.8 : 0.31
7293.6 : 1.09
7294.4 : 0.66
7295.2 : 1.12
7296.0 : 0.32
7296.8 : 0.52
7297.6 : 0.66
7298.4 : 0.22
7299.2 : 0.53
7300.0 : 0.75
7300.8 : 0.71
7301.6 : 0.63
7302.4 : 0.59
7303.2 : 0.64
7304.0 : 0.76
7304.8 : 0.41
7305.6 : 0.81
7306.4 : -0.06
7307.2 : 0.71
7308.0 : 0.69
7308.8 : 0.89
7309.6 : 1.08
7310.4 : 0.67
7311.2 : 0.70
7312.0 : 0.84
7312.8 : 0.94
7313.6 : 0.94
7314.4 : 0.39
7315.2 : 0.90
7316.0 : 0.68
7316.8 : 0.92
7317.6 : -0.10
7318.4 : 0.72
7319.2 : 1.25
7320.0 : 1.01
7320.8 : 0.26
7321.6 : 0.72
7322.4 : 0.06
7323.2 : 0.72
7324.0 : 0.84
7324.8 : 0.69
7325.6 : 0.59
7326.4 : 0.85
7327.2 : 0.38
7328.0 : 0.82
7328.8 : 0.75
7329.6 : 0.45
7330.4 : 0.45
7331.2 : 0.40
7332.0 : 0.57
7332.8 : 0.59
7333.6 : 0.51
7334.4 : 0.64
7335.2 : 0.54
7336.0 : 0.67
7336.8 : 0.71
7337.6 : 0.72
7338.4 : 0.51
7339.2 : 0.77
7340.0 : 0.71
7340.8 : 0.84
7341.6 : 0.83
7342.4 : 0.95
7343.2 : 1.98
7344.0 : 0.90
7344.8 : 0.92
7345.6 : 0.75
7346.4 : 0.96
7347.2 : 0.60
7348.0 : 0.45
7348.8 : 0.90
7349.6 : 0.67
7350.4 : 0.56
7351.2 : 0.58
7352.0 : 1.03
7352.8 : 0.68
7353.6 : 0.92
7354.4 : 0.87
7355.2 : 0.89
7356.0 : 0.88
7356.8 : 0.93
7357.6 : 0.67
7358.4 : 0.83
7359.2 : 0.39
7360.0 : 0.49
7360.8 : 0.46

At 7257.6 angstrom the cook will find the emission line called H-alpha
